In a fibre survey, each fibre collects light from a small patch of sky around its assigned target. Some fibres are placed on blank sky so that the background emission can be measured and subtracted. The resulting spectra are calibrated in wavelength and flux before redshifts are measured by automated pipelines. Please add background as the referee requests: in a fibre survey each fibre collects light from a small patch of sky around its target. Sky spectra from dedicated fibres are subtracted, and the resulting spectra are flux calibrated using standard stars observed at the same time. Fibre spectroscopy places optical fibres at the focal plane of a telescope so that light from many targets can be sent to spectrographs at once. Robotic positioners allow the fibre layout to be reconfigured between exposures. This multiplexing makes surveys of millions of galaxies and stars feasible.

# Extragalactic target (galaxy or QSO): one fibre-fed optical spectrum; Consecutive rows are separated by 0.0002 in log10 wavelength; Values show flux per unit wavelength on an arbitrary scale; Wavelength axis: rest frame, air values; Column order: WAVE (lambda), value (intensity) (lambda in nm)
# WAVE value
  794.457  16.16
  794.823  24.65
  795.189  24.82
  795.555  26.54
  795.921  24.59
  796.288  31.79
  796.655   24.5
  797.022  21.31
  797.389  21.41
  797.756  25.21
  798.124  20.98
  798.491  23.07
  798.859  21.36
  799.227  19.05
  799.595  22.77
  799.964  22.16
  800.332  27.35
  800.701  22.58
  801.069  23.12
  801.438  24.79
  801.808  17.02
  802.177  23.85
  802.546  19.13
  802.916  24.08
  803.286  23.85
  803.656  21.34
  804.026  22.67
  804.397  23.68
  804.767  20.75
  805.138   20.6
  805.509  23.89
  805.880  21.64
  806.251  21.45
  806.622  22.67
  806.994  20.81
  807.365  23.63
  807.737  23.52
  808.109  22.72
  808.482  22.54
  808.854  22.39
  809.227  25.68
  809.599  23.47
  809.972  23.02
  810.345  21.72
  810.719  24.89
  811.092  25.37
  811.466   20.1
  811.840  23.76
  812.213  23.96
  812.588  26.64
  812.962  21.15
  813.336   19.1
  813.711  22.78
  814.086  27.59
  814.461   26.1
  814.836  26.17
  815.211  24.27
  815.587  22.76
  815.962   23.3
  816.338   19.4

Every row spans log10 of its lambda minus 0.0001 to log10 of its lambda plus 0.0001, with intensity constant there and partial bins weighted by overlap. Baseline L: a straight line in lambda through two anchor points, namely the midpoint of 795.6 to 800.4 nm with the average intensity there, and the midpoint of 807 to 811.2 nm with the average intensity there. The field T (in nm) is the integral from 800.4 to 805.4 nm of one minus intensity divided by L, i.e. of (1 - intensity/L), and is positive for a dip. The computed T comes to 0.254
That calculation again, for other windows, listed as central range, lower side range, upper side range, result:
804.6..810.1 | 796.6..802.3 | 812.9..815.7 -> 0.15 nm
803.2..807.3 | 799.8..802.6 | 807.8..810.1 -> 0.16 nm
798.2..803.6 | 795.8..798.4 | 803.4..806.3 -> 0.18 nm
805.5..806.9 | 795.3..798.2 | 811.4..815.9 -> 0.12 nm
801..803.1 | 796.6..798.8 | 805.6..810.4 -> 0.07 nm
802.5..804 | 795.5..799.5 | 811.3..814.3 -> 0.06 nm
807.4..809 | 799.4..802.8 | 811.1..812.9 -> 0.02 nm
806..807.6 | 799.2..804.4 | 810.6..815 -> 0.07 nm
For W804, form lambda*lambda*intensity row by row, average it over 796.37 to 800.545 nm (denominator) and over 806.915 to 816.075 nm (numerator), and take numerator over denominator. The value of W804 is 1.1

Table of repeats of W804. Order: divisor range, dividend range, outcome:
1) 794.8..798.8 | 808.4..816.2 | 1.01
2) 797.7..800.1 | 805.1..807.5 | 1.03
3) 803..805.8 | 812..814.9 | 1.10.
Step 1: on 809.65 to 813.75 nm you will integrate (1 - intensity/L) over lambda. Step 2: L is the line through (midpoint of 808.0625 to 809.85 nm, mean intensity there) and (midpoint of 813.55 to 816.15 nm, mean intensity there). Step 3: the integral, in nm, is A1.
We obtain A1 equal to 0.18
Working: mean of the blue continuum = 23.4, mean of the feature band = 23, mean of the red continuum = 24.7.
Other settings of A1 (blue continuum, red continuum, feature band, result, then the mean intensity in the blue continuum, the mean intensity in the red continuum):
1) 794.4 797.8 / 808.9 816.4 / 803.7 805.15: 0.12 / 24.4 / 23.6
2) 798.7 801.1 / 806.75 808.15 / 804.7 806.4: 0.07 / 22.6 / 22.7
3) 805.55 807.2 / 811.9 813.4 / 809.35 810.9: -0.05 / 21.9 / 23.1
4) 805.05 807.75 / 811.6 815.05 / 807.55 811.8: -0.02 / 22.3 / 24.1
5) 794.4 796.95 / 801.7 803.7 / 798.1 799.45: 0.14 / 25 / 21.7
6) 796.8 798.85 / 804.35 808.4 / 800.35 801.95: -0.02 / 22.4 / 22.3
